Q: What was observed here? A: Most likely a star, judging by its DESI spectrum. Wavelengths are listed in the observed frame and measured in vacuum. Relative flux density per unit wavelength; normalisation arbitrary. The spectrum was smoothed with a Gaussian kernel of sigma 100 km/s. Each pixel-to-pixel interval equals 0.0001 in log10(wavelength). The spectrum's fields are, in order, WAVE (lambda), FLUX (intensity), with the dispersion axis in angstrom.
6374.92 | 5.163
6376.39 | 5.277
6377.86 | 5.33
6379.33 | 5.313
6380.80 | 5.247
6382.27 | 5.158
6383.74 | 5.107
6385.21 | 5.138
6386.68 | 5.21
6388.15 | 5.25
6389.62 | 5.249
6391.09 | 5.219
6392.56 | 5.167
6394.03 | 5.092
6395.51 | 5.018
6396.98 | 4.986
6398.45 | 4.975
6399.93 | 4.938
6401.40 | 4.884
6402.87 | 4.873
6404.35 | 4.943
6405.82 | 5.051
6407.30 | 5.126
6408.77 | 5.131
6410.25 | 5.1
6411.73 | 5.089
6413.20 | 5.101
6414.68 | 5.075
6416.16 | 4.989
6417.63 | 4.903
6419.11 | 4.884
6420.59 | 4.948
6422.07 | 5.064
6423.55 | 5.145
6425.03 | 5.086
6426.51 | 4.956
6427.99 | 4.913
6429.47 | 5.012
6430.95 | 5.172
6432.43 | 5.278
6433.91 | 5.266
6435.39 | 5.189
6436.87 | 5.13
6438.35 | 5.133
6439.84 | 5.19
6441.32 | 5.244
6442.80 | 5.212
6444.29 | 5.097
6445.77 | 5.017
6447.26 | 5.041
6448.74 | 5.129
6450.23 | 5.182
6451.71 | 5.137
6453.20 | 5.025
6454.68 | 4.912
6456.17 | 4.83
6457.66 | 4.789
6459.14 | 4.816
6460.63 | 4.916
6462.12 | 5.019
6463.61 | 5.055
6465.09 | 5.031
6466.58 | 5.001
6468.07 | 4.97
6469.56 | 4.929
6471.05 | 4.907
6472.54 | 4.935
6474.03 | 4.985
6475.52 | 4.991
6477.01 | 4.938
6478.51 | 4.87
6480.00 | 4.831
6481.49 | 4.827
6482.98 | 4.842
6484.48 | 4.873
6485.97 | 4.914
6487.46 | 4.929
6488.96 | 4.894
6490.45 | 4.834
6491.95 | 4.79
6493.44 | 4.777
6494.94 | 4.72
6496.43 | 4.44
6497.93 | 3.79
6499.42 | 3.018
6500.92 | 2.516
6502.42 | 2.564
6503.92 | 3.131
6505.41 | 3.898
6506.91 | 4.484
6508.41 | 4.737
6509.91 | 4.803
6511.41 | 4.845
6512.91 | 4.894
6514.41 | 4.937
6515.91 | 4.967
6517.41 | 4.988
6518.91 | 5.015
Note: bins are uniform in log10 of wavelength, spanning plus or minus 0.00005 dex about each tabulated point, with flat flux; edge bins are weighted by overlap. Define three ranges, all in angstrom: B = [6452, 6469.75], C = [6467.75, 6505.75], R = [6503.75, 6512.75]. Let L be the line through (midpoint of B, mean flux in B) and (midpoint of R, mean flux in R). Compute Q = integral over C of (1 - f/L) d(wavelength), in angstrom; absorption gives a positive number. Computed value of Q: 1.7 angstrom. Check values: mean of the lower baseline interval 4.95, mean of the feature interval 4.47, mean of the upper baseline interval 4.43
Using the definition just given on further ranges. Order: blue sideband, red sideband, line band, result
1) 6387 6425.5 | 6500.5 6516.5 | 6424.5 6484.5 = -4.87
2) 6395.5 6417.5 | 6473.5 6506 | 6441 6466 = -1.97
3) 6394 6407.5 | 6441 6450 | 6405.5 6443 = -0.30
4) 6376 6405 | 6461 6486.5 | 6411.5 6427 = 0.10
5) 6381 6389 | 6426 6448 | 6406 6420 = 0.29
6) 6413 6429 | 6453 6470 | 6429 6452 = -0.84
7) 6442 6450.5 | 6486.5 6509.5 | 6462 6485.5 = -1.82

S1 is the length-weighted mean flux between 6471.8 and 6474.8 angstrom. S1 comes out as 4.96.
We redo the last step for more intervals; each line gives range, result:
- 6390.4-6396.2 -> 5.12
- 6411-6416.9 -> 5.07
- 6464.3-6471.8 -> 4.97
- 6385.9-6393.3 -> 5.22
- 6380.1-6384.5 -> 5.17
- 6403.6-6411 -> 5.06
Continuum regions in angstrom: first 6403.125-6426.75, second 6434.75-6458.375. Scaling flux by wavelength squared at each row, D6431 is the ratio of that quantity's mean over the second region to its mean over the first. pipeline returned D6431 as 1.02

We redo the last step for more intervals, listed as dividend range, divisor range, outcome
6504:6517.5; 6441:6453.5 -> 0.92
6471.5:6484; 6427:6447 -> 0.97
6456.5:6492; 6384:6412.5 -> 0.99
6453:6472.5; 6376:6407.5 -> 0.99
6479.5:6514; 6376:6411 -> 0.88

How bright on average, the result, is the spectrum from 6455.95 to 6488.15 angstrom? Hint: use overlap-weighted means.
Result 4.92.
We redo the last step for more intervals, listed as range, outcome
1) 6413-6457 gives 5.07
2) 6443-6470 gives 5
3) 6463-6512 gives 4.54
